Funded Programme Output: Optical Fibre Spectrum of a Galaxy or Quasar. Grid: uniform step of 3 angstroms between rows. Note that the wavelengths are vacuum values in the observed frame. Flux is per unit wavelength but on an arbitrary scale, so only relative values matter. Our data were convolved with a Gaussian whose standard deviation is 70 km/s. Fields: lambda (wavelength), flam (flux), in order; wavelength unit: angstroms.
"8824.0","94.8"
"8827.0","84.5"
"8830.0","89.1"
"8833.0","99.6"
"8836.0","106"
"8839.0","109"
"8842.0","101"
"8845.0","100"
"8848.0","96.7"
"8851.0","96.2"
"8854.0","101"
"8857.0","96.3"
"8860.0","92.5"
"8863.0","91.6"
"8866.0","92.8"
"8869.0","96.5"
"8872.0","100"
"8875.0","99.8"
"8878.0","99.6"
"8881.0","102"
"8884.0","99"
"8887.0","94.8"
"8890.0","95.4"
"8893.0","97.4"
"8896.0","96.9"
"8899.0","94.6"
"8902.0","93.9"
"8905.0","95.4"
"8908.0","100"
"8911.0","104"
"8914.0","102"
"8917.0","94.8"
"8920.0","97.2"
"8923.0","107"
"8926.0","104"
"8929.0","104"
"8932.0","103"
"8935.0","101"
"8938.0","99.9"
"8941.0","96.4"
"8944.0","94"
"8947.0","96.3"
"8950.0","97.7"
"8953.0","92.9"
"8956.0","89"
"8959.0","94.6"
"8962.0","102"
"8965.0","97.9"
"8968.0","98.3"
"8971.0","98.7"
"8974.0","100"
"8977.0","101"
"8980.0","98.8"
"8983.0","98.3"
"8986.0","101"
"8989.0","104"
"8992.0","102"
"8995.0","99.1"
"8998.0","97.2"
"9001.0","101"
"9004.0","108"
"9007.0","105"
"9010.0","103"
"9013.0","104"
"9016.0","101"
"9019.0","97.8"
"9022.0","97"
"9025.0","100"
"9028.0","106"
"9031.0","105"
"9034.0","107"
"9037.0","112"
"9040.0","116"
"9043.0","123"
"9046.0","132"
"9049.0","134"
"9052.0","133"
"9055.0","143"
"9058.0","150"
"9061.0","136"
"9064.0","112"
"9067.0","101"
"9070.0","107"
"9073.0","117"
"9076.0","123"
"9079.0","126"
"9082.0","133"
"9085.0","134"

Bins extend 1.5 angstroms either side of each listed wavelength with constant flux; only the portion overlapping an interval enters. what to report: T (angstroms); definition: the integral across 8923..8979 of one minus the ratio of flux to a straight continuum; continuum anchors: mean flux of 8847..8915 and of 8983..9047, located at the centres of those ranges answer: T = 1.6 angstroms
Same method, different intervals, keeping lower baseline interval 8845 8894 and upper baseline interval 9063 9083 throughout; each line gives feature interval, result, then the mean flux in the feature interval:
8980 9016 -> 2.50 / 102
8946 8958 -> 1.27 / 93.9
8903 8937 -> 0.32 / 101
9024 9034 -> 0.72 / 104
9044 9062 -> -3.58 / 138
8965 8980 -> 1.09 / 99.3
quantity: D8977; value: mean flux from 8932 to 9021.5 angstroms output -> 99.3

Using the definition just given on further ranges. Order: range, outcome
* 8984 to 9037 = 102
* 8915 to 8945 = 100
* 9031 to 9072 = 123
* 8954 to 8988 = 98.2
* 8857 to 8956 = 97.9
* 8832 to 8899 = 98.3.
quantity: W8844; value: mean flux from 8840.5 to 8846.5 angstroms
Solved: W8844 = 100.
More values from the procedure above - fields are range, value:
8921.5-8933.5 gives 104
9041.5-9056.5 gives 133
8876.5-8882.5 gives 101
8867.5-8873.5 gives 98.2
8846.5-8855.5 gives 98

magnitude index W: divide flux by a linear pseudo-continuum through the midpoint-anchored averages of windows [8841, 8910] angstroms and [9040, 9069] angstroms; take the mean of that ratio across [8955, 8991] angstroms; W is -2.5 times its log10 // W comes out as 0.16 mag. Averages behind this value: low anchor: 97.1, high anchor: 128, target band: 98.8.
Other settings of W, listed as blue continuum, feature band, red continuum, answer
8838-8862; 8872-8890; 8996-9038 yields 0.008 mag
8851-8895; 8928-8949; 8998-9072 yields 0.049 mag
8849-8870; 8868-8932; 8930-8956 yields -0.031 mag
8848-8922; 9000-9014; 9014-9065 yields 0.092 mag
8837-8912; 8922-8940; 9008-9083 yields 0.012 mag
